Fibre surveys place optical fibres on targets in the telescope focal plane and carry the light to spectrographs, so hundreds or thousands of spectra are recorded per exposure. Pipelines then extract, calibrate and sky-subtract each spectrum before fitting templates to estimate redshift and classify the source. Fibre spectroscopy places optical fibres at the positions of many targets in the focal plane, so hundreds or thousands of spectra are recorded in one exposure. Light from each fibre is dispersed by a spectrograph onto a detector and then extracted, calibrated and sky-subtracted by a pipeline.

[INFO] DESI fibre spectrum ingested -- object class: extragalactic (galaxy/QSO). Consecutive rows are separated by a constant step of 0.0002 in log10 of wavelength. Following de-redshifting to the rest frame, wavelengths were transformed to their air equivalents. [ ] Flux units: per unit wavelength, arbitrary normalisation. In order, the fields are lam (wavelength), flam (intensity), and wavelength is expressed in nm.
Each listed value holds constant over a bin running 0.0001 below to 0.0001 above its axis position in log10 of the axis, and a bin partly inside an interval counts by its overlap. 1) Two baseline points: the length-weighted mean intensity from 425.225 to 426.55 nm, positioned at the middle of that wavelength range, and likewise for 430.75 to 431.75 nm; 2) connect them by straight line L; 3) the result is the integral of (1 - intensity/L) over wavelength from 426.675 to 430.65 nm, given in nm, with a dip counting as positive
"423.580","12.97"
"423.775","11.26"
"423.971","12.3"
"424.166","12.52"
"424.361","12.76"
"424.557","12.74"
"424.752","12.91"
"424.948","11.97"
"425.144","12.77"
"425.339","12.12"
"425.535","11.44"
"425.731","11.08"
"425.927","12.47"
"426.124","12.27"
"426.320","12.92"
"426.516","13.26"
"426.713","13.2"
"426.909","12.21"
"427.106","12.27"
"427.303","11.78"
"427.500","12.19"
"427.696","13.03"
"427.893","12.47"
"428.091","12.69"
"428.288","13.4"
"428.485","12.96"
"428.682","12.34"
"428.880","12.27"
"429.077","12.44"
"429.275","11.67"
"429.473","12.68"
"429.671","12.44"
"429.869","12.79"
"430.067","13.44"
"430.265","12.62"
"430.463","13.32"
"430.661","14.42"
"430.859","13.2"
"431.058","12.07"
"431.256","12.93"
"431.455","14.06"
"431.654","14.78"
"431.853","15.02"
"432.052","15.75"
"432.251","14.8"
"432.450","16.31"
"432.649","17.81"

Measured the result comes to 0.05 nm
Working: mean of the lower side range 12.2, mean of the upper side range 13.4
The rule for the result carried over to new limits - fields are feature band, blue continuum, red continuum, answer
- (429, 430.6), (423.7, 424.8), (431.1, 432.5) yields 0.15 nm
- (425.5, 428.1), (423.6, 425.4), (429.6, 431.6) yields 0.06 nm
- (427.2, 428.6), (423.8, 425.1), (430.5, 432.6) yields 0.08 nm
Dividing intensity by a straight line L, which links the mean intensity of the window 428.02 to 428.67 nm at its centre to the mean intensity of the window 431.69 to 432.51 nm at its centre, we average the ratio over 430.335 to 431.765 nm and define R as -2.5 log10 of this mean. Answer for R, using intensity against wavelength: 0.09 mag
